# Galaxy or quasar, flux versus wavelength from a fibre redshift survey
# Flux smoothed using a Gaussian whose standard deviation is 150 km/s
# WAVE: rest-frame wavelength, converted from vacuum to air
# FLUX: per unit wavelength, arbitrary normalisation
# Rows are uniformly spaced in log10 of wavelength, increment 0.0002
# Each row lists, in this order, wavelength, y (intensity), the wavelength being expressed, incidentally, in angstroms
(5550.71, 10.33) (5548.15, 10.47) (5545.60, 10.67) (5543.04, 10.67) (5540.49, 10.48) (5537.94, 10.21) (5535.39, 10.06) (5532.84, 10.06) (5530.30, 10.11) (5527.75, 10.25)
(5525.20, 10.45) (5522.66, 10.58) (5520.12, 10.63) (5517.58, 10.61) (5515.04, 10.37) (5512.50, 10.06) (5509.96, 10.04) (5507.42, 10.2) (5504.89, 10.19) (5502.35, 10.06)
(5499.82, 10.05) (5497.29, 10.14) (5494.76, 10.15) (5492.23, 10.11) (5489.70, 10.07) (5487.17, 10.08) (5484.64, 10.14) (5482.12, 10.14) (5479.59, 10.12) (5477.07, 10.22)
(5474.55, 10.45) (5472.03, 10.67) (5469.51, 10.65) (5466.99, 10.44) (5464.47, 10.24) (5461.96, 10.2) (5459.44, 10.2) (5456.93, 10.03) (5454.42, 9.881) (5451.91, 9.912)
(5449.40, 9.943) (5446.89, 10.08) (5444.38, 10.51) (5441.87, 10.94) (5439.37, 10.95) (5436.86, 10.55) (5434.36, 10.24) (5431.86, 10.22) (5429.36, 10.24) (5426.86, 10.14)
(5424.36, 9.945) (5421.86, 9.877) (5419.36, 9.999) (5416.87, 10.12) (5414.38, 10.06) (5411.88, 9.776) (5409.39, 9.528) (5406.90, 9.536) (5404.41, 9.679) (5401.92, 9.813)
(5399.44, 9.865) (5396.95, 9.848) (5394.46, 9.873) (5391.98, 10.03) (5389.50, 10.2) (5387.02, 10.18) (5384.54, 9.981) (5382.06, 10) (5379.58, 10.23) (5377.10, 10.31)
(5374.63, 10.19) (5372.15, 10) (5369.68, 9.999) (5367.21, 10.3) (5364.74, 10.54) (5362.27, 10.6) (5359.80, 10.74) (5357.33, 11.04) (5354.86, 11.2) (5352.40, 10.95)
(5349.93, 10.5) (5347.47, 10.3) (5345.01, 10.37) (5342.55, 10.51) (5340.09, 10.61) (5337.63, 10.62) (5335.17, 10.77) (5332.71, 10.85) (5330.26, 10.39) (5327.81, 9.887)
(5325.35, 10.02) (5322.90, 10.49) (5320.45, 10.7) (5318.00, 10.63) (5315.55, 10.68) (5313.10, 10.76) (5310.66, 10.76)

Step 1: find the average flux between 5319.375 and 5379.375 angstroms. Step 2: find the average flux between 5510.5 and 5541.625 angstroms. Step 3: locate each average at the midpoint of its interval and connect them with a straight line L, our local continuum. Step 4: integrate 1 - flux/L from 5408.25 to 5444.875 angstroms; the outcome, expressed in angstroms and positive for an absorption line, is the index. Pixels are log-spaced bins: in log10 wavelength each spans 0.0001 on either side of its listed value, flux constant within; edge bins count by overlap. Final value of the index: 0.7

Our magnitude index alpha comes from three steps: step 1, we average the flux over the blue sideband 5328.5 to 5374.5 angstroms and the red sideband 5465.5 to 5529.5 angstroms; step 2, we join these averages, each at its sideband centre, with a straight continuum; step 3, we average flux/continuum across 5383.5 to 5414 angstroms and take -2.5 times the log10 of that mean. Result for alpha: 0.06 mag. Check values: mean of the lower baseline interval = 10.6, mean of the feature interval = 9.86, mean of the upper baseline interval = 10.3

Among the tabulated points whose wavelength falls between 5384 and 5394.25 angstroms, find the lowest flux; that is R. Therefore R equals 9.981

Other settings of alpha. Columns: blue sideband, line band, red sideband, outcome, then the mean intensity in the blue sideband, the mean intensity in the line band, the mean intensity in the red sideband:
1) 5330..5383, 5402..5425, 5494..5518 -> 0.06 mag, 10.5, 9.83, 10.2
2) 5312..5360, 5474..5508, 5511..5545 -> 0.03 mag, 10.6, 10.1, 10.4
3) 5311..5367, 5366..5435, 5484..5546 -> 0.05 mag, 10.6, 10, 10.3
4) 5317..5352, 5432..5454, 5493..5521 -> 0.00 mag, 10.5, 10.4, 10.2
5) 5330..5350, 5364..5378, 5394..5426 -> 0.00 mag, 10.6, 10.2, 9.84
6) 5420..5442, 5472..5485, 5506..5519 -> 0.00 mag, 10.3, 10.3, 10.3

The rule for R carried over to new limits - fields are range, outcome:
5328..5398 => 9.848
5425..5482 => 9.881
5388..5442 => 9.528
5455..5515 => 10.03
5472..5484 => 10.12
